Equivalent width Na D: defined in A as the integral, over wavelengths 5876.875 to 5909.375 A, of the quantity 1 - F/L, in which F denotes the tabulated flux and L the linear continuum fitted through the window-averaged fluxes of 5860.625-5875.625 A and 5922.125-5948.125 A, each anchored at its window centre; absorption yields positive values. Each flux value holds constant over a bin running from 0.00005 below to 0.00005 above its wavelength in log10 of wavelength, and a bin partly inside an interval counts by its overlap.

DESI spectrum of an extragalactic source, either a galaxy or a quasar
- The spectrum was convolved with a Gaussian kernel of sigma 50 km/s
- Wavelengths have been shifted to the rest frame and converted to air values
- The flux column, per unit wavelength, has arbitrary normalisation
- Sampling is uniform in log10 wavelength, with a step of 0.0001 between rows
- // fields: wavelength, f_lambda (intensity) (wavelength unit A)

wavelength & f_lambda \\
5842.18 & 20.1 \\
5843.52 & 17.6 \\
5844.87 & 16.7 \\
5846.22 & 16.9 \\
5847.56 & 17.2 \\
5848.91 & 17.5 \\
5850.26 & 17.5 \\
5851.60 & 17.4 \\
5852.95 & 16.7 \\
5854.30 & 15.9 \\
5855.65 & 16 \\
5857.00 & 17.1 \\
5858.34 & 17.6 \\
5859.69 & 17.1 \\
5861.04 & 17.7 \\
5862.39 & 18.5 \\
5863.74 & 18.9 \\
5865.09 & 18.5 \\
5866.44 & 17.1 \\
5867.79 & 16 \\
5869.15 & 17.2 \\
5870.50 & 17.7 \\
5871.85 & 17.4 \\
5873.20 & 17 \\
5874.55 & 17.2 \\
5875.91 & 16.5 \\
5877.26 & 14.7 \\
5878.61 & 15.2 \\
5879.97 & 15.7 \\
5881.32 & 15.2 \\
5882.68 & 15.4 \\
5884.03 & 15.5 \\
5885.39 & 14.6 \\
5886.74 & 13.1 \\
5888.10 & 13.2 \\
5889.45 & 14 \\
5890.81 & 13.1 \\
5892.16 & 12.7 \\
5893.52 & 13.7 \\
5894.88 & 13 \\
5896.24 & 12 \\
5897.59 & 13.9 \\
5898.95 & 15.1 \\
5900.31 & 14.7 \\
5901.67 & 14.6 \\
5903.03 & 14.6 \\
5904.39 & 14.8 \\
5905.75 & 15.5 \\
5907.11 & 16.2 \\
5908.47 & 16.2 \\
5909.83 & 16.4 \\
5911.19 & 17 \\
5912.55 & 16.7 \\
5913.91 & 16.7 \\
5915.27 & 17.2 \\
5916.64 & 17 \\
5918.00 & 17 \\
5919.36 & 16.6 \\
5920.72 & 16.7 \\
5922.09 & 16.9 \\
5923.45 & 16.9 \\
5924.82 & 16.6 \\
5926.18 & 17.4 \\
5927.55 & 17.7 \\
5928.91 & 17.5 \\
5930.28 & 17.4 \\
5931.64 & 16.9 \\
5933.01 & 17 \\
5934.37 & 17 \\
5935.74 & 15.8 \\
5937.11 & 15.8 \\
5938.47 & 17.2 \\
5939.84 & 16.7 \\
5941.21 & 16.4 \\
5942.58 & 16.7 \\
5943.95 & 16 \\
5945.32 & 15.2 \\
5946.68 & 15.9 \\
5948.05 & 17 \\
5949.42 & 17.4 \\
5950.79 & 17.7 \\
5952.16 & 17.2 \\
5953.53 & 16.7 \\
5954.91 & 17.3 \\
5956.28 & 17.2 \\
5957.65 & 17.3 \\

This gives 5.2 A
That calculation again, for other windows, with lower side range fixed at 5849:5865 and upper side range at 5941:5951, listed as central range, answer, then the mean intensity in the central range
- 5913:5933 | -0.37 A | 17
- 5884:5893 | 1.82 A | 13.6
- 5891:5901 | 2.01 A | 13.6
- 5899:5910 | 1.03 A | 15.3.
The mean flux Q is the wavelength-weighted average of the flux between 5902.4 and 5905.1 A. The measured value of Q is 14.7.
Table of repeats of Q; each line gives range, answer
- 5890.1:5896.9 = 12.9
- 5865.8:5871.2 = 17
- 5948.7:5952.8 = 17.4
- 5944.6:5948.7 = 16.1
